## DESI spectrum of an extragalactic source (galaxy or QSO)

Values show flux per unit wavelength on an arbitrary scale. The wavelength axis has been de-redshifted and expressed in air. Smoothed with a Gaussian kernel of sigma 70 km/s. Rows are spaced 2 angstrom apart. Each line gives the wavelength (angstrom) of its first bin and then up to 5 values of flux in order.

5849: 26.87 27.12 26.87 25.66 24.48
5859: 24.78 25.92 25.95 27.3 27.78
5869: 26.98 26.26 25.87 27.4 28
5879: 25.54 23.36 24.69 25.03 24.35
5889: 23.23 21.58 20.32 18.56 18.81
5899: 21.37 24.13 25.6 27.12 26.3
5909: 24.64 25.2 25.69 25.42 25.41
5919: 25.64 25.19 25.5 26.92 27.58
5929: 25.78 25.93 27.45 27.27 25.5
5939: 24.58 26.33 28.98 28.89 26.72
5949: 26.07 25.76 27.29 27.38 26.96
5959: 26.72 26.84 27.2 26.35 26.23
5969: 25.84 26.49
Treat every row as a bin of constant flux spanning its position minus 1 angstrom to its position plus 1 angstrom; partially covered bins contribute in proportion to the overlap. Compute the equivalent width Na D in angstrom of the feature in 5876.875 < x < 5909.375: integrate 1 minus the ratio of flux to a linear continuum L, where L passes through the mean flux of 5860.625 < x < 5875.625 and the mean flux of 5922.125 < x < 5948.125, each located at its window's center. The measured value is 3.84 angstrom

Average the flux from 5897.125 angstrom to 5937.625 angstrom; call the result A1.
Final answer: 25.5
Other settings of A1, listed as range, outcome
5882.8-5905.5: 22.7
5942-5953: 27.3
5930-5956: 26.8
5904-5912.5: 25.8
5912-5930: 25.9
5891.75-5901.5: 20.5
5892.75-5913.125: 23.4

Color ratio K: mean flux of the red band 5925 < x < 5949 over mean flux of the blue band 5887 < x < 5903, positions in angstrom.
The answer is 1.2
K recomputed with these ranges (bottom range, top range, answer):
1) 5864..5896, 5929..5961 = 1.08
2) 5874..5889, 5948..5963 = 1.06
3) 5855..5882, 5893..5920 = 0.92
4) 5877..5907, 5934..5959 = 1.15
